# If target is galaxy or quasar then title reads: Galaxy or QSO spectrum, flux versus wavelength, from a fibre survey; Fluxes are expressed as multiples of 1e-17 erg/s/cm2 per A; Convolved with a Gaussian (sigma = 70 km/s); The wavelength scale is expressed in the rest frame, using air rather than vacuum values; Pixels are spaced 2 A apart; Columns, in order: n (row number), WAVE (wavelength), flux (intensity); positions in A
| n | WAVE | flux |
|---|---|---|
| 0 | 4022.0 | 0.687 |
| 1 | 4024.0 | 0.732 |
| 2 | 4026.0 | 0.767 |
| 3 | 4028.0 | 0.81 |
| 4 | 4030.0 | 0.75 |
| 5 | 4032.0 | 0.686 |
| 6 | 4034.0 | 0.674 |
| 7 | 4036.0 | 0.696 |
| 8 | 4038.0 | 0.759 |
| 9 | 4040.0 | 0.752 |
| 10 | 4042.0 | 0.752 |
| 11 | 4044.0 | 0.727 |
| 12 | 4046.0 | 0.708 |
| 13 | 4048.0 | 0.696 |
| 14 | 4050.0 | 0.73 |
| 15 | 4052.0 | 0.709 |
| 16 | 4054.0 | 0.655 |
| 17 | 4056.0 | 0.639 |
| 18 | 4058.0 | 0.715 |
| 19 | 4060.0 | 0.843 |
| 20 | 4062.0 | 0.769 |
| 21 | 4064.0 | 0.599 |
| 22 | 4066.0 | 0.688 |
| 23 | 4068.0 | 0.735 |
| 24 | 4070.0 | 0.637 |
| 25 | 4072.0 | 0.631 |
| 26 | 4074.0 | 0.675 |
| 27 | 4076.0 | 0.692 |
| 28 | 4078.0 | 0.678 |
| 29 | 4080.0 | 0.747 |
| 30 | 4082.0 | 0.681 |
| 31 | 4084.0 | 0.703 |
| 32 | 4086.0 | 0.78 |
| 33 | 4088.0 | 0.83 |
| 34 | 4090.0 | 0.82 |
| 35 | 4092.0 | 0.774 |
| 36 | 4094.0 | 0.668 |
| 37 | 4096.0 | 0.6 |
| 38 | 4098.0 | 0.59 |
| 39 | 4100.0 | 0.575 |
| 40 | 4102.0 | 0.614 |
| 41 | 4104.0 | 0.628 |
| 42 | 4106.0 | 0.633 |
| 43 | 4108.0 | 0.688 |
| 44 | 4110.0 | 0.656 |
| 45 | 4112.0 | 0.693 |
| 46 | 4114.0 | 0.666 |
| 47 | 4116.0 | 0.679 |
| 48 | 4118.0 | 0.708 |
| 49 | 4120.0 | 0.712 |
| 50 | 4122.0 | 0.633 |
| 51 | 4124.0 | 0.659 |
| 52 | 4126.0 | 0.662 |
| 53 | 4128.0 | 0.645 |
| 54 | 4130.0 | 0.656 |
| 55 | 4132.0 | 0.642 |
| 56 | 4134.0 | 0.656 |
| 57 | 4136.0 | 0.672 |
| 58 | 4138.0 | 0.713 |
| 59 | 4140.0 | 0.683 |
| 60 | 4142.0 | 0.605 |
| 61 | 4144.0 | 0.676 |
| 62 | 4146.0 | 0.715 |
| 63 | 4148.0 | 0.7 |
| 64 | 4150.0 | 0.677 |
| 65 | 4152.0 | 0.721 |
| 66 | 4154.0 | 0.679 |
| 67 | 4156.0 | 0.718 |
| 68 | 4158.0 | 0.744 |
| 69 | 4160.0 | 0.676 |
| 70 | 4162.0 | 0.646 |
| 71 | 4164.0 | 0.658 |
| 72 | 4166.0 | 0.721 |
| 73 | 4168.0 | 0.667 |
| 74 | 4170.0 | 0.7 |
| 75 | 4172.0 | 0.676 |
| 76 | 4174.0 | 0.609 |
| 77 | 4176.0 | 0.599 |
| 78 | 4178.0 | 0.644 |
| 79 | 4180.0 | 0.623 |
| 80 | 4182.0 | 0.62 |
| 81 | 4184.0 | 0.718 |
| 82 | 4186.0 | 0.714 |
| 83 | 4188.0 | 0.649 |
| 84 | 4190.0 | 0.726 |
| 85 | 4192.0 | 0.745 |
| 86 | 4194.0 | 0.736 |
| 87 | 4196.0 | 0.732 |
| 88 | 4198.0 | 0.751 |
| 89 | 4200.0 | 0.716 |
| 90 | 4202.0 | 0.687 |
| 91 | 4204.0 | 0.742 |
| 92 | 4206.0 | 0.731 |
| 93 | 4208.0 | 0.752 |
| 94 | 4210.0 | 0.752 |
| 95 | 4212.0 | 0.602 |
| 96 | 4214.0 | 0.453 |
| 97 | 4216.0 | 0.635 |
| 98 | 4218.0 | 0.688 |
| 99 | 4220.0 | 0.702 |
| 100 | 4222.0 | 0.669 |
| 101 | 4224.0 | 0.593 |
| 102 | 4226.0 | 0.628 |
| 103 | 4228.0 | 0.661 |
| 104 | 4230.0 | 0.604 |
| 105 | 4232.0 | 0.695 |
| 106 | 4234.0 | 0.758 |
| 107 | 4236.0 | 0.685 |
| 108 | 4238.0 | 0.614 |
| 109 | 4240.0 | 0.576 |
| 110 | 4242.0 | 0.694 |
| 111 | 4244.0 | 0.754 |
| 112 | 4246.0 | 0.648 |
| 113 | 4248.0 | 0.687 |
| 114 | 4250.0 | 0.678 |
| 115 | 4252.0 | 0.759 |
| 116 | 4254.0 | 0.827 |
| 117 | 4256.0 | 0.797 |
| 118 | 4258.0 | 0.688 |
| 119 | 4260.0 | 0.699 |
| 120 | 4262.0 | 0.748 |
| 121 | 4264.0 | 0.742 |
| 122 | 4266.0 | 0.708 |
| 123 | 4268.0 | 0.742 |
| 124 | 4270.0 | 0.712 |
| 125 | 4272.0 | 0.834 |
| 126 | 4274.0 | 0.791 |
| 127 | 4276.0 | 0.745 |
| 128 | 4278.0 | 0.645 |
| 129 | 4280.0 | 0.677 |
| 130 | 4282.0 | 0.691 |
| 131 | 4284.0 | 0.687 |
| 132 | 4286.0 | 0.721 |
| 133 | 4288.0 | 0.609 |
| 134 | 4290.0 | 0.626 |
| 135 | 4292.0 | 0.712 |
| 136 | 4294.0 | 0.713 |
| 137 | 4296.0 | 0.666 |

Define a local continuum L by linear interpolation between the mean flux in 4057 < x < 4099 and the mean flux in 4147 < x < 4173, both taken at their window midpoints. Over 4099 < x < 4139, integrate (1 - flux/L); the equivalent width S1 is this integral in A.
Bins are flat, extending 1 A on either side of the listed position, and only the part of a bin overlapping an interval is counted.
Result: 2.3 A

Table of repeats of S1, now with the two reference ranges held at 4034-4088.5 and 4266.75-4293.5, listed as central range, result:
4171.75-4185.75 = 1.3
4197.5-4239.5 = 2.2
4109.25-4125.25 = 0.8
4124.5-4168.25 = 1.9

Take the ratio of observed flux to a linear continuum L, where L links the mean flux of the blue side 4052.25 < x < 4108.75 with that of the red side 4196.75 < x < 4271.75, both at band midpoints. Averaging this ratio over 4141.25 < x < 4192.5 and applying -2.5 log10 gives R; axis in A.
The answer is 0.02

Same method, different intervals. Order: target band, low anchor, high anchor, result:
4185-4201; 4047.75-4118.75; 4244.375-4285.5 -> -0.01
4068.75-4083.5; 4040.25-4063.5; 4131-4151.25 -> 0.04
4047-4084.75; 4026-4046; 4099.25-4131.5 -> 0.01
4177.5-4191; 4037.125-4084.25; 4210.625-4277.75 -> 0.04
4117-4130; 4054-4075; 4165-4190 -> 0.01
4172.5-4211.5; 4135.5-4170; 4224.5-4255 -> -0.02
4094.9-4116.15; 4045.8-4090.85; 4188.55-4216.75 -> 0.11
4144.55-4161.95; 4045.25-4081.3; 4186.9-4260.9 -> -0.01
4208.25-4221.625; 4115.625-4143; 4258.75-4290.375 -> 0.08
